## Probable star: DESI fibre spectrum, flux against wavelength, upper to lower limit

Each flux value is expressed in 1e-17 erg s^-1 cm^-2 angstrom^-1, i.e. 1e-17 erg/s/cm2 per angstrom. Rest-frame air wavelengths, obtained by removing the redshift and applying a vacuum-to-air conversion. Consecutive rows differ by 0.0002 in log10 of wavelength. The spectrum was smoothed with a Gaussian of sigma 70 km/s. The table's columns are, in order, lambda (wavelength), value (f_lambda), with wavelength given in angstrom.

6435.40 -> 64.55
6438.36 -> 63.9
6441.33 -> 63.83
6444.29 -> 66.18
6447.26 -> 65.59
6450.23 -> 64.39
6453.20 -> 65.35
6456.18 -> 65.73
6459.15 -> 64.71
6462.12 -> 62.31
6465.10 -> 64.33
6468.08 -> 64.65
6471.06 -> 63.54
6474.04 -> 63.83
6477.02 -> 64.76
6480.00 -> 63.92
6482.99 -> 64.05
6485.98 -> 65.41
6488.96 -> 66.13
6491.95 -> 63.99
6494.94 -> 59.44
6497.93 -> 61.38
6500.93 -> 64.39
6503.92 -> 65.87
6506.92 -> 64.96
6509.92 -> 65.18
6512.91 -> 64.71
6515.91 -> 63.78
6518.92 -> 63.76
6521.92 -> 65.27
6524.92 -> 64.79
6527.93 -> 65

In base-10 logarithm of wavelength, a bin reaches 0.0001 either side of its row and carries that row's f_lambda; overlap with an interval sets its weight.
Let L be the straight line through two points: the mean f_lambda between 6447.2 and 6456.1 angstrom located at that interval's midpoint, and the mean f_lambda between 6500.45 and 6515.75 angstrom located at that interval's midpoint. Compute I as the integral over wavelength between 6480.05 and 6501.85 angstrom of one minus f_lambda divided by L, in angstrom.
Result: 0.5 angstrom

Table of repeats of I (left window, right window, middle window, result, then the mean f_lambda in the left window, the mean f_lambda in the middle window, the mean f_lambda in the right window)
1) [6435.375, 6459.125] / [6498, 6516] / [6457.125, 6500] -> 0.7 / 65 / 63.8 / 64.6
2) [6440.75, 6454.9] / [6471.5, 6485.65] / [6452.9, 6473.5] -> 0.1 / 65.2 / 64.3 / 64.2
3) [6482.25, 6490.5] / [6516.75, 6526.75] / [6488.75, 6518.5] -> 0.5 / 65.3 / 63.9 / 64.5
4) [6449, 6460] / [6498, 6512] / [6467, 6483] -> 0.2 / 65.1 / 64.1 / 64.7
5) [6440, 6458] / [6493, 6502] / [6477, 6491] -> -0.5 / 65.2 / 64.8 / 61.7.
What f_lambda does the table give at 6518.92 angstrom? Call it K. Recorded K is 63.76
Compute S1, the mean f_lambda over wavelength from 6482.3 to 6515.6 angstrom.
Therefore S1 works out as 64.1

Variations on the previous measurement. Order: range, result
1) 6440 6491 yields 64.6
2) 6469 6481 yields 64.1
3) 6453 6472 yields 64.3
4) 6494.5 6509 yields 63.5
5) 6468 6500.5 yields 63.7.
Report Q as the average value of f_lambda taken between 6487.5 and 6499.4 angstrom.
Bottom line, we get 62.7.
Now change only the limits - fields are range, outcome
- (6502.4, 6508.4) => 65.4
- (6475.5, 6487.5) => 64.6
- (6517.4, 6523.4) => 64.4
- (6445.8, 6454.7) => 65.1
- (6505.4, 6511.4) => 65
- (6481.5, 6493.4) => 64.9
